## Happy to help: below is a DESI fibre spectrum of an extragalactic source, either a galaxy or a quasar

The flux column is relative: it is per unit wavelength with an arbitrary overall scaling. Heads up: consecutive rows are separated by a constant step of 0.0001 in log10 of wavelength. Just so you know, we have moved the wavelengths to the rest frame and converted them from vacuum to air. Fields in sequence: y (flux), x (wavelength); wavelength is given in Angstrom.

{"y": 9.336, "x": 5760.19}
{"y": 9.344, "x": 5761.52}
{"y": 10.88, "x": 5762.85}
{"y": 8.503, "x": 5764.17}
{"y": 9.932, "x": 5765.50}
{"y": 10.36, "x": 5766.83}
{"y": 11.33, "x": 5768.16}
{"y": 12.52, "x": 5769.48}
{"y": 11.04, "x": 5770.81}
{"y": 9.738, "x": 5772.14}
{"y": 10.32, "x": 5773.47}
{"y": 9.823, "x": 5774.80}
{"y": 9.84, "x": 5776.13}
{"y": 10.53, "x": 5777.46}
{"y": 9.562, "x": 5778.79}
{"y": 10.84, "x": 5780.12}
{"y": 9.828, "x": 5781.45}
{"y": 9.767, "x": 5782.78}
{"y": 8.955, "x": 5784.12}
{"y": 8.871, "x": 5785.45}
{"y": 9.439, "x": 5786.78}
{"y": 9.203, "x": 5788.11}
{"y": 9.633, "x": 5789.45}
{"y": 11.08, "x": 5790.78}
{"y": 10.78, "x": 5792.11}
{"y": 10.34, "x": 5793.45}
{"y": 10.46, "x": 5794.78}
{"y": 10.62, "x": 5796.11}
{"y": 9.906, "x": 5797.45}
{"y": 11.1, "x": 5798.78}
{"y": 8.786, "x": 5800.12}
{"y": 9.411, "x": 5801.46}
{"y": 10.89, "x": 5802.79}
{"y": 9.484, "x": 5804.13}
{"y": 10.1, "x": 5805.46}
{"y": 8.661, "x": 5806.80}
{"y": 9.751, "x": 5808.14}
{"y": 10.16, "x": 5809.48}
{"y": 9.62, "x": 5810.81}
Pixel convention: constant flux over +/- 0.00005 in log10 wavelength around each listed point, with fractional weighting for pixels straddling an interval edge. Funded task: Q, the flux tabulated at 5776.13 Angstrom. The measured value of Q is 9.84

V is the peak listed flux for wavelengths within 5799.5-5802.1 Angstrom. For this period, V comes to 9.411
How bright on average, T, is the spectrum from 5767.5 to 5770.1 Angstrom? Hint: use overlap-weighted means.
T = 12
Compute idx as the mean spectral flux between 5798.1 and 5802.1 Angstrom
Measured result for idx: 9.76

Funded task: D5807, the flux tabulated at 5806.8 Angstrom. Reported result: 8.661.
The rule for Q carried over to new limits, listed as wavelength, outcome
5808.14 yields 9.751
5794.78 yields 10.46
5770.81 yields 11.04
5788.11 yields 9.203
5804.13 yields 9.484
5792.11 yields 10.78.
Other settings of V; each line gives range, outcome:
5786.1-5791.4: 11.08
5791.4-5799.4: 11.1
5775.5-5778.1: 10.53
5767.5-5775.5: 12.52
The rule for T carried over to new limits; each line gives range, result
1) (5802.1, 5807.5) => 9.79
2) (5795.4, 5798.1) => 10.3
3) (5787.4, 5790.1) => 9.4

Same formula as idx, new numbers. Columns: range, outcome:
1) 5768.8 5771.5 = 11.8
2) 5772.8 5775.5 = 10.1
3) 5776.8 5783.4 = 10.1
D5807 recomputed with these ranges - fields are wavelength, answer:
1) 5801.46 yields 9.411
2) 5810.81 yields 9.62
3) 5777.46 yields 10.53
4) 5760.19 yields 9.336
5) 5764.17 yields 8.503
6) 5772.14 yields 9.738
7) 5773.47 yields 10.32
